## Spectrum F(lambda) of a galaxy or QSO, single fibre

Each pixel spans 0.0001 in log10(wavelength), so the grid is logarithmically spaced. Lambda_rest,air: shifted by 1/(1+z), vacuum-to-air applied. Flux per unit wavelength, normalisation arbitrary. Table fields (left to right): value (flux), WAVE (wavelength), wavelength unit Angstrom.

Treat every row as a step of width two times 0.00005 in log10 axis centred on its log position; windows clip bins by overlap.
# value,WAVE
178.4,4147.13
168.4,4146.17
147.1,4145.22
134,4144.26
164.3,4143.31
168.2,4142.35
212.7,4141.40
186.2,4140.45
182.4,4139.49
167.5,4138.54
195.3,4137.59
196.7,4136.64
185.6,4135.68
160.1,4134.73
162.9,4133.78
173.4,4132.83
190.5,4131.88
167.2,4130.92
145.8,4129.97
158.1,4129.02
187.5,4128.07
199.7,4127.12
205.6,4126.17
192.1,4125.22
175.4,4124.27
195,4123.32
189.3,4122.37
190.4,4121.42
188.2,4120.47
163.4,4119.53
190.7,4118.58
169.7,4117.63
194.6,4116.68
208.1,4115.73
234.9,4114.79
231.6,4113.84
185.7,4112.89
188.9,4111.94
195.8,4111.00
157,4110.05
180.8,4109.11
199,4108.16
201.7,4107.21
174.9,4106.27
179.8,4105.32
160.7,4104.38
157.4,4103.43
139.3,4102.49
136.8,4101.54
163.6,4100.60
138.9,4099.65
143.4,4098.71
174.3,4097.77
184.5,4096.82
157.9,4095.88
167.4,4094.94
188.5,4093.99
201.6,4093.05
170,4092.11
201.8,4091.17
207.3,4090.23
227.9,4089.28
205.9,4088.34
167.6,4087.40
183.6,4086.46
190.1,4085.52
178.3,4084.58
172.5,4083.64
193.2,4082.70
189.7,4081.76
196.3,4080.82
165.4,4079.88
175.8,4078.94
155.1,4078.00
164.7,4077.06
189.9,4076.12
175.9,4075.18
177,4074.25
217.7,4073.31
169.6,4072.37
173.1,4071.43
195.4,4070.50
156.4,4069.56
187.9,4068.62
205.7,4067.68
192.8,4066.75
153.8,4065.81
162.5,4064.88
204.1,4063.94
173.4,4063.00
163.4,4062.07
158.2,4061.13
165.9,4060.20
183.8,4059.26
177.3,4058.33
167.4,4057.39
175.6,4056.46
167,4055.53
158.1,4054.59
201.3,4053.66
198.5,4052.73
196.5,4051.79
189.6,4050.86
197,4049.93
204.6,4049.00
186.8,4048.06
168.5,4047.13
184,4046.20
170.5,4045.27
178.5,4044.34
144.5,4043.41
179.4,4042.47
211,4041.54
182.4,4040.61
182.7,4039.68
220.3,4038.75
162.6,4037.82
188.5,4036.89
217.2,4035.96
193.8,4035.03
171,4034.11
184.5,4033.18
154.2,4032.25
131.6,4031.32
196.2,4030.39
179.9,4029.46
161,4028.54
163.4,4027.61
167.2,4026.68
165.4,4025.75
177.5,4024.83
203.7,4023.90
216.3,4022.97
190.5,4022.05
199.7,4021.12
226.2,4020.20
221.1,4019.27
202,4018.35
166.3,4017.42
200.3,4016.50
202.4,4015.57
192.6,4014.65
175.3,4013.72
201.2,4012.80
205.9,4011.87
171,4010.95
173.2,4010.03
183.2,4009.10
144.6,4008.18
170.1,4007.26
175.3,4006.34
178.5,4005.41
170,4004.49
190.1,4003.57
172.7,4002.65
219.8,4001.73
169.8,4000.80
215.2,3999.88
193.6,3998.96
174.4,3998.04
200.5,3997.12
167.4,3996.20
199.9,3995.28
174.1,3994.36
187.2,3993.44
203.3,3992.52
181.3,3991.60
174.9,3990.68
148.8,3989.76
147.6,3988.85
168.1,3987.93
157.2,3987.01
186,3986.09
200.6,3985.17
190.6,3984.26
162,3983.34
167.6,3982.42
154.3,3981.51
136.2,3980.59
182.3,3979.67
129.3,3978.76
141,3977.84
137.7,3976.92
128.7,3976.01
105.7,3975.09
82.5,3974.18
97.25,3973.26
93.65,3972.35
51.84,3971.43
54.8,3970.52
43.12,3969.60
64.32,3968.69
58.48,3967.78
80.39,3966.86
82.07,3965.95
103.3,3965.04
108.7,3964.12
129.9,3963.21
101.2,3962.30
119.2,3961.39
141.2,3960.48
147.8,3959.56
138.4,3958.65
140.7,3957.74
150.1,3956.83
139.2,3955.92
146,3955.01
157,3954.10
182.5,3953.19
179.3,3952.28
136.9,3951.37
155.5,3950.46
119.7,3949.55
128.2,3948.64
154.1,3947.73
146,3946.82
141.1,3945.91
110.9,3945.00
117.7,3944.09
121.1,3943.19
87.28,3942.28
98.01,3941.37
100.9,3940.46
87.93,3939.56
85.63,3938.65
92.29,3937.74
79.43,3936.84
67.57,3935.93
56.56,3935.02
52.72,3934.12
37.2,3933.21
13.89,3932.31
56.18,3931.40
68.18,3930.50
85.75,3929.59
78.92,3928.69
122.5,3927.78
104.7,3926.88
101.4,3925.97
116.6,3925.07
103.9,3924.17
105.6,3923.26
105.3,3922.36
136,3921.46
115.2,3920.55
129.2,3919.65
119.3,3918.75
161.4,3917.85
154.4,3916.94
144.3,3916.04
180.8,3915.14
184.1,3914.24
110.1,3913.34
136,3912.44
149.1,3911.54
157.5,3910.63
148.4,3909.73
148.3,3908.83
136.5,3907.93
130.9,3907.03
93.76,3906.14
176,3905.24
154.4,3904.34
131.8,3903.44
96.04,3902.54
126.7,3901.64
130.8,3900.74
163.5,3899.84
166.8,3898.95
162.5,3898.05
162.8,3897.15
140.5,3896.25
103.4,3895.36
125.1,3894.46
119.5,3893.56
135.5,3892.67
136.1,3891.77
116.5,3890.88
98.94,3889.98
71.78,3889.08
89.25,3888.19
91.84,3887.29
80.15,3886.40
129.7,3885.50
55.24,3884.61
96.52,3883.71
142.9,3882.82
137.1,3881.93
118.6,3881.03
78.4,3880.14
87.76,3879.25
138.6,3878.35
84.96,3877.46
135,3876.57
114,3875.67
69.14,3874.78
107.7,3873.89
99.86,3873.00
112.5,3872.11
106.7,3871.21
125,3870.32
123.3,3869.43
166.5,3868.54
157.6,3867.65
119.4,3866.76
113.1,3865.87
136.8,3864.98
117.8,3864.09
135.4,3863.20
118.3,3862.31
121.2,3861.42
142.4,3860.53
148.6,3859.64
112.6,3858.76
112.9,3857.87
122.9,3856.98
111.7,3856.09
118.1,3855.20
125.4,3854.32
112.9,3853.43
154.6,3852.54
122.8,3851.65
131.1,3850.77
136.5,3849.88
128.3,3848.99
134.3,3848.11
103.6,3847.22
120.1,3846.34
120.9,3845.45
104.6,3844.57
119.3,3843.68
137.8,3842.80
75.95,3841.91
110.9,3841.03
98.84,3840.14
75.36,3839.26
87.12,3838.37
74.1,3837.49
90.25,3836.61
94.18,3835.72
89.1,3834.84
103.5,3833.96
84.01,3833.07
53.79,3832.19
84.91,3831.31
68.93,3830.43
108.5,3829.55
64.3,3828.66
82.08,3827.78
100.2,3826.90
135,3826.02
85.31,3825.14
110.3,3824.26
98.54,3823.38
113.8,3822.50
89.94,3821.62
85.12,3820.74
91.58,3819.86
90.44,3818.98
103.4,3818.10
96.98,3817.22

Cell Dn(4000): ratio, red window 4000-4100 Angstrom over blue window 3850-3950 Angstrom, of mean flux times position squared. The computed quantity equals 1.68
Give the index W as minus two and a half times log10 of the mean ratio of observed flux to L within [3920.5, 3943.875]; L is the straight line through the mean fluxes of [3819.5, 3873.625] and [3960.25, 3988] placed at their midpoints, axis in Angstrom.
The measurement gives 0.32 mag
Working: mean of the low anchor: 110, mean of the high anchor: 121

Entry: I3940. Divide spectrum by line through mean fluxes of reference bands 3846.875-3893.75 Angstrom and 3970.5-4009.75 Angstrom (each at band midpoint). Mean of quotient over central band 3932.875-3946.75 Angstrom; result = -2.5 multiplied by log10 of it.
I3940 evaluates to 0.49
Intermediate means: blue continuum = 117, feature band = 91.1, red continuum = 161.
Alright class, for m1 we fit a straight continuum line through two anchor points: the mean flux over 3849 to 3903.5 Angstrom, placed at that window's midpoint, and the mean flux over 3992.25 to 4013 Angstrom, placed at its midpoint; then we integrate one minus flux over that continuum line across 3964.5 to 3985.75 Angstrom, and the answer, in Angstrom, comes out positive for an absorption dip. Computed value 6.9 Angstrom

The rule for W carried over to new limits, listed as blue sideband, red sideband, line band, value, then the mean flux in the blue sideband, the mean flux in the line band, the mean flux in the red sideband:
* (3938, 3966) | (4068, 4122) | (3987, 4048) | -0.20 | 128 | 183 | 181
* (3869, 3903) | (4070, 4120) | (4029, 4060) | -0.10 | 115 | 182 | 181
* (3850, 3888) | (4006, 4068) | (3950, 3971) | 0.26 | 117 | 120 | 183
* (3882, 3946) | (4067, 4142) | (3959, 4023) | -0.10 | 115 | 157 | 182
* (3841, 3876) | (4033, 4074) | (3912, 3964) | 0.24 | 121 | 117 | 182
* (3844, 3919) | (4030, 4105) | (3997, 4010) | -0.14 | 126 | 182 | 179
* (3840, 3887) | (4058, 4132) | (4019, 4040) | -0.14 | 118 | 186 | 181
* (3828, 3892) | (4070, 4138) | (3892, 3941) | 0.07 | 110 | 118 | 182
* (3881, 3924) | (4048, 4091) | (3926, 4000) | 0.19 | 129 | 126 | 183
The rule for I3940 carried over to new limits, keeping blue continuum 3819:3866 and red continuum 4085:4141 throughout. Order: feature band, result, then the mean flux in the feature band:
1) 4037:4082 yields -0.08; 180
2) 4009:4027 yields -0.23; 192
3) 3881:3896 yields 0.11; 109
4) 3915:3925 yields -0.01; 130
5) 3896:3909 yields -0.14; 141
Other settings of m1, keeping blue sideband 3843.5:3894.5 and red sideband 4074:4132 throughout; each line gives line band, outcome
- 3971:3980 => 2.0 Angstrom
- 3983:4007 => -4.7 Angstrom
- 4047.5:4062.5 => -1.1 Angstrom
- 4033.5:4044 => -1.5 Angstrom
